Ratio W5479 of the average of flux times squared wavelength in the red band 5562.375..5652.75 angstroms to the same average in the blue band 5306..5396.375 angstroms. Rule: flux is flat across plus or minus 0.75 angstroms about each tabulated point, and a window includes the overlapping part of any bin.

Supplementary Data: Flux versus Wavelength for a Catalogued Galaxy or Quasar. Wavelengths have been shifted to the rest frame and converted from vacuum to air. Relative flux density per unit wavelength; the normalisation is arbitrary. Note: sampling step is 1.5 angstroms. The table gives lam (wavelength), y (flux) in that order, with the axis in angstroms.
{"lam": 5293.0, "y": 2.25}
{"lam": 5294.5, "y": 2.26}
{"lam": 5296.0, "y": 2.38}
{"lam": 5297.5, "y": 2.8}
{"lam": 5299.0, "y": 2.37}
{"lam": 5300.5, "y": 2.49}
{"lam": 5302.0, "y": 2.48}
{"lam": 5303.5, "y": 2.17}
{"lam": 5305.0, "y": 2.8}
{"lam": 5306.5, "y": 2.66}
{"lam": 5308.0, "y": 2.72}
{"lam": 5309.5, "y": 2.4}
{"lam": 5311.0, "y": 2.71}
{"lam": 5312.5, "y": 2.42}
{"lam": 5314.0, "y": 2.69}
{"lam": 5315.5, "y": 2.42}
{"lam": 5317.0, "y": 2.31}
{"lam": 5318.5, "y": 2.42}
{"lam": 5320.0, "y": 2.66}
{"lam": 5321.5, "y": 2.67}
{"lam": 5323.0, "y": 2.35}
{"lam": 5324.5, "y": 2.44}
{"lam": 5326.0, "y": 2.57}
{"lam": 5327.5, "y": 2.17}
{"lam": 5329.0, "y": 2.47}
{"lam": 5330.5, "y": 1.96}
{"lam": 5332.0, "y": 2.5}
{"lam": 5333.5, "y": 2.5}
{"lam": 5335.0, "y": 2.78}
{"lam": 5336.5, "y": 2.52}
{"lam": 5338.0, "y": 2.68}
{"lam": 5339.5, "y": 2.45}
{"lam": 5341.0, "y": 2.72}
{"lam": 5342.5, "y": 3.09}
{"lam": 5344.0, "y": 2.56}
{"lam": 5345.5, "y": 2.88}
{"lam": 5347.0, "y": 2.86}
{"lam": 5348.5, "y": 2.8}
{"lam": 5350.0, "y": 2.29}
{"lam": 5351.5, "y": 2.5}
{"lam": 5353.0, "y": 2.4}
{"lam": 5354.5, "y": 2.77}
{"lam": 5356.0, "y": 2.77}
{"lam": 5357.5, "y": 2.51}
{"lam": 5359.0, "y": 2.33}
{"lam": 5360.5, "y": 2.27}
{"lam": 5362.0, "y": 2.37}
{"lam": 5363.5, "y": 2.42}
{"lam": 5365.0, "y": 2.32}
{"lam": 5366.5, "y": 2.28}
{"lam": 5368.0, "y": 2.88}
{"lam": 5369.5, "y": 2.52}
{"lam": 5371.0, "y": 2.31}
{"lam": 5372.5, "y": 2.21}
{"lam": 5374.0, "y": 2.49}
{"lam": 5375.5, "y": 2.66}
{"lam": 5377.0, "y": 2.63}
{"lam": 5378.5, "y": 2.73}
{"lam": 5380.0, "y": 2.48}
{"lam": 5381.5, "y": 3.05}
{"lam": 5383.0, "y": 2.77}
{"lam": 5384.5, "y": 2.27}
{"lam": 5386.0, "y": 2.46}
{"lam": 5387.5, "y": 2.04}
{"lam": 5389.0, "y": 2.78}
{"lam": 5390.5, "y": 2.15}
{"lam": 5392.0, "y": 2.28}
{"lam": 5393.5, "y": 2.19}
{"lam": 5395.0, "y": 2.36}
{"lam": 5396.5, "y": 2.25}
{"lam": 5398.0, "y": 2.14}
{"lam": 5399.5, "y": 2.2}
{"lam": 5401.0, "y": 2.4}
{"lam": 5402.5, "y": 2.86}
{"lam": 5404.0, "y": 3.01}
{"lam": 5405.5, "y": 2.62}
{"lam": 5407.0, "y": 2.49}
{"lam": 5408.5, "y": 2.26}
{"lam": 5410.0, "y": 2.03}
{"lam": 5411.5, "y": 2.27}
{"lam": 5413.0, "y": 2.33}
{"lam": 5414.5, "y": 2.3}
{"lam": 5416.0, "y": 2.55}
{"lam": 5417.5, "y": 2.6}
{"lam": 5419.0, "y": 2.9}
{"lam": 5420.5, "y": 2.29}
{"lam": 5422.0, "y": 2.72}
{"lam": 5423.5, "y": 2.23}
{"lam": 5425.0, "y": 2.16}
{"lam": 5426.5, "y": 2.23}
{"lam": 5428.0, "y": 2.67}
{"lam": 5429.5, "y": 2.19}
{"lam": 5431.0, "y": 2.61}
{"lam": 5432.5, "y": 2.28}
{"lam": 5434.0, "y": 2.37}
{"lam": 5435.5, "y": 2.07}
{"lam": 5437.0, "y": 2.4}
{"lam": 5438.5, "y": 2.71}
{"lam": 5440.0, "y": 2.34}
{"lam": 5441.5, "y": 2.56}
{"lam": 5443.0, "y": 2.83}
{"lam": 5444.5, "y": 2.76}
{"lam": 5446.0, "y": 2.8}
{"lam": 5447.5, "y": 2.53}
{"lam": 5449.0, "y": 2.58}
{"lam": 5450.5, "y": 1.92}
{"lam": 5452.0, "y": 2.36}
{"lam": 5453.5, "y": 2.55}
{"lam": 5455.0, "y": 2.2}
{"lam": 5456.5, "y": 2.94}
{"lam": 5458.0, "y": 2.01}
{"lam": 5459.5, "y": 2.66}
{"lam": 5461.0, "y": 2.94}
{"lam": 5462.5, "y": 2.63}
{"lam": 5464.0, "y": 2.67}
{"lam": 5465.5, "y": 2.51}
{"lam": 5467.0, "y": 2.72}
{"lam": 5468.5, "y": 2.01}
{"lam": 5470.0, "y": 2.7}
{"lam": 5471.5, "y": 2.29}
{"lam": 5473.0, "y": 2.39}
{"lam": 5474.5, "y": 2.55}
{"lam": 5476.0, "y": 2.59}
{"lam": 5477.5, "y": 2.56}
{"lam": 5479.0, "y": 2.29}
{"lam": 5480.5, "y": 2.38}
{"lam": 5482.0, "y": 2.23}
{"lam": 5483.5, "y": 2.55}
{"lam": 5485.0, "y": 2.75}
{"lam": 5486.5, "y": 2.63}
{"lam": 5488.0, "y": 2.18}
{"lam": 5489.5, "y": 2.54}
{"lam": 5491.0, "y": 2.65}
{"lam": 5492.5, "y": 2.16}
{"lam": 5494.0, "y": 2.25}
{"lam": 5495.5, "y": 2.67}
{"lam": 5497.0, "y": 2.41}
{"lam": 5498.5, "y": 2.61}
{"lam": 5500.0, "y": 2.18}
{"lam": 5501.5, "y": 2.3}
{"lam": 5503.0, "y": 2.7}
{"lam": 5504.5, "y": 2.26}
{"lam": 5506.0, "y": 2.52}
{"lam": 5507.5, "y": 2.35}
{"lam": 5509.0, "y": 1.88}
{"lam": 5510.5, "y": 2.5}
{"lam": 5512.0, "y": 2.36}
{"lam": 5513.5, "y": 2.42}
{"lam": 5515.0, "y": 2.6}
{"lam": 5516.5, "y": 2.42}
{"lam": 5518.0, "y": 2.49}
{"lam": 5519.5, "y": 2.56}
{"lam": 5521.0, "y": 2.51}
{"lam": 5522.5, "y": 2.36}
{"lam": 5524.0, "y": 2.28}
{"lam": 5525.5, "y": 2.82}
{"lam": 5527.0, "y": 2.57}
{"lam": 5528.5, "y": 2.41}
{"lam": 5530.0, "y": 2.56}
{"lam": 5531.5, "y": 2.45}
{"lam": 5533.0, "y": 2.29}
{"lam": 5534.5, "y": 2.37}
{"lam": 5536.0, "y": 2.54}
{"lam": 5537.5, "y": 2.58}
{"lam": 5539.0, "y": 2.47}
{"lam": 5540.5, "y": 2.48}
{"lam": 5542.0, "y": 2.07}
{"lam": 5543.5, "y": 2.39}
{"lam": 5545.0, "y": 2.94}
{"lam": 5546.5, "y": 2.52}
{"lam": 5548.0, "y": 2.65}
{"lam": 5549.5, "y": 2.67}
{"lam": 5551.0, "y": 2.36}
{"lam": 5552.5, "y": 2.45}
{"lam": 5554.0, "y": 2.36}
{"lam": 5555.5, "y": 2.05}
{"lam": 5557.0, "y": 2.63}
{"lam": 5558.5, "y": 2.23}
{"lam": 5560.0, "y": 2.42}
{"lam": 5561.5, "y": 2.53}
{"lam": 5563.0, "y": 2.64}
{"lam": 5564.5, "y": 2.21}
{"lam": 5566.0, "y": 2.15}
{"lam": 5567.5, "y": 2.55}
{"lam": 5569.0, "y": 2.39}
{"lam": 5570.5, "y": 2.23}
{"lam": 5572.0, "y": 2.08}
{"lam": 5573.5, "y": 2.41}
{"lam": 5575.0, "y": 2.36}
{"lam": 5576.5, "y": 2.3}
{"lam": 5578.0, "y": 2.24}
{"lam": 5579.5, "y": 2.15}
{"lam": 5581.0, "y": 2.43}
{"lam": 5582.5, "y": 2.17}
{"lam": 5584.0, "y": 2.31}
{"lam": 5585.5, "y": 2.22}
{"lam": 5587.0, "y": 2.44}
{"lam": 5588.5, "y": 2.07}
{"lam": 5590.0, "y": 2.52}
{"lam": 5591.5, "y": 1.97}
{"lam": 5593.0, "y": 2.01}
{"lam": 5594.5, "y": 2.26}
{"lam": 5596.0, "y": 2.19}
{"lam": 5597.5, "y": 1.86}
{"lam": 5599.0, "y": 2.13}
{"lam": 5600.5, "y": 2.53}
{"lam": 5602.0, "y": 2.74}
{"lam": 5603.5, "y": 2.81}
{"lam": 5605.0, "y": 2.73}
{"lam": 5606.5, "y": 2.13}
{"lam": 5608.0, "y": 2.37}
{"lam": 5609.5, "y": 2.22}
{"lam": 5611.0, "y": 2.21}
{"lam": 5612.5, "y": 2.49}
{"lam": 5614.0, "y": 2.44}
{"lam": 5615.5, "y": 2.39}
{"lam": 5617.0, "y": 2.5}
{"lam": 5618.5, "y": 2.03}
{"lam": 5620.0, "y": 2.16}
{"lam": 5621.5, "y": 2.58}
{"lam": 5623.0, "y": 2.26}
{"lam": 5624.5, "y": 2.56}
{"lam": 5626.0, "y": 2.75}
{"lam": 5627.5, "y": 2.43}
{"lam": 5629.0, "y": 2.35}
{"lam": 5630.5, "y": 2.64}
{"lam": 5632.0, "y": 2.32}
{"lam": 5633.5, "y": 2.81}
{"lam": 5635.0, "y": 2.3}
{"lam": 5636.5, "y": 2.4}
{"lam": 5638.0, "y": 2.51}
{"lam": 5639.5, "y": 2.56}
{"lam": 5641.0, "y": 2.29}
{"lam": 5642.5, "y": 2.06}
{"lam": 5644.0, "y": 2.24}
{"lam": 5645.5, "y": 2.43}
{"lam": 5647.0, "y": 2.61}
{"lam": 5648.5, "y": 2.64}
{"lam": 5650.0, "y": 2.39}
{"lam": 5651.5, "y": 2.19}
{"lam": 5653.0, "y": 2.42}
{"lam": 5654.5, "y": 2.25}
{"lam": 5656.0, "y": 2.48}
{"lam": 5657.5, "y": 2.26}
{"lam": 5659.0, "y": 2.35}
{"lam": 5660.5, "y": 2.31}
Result 1.0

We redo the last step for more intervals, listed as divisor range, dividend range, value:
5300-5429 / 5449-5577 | 1.03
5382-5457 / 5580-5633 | 1.03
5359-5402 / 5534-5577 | 1.06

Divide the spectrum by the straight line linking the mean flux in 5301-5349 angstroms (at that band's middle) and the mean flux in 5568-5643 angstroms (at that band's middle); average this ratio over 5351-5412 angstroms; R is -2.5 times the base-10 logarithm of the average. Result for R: 0.02 mag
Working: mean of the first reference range 2.56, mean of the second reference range 2.35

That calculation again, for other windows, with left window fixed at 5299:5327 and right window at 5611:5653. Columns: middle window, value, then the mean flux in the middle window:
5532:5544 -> 0.02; 2.4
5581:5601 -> 0.10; 2.21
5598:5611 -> 0.00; 2.43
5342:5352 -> -0.08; 2.71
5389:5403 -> 0.07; 2.33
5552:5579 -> 0.04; 2.34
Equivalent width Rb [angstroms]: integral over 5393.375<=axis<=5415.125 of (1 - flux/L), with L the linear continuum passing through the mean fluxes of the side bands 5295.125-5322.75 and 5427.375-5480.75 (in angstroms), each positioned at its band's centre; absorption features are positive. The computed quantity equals 1.0 angstroms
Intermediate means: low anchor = 2.53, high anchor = 2.49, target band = 2.39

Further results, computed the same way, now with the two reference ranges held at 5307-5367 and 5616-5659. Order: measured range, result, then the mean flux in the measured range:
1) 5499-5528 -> 0.3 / 2.43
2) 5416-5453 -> 0.3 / 2.47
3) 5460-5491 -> -0.5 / 2.51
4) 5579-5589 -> 0.7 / 2.26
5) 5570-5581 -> 0.7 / 2.27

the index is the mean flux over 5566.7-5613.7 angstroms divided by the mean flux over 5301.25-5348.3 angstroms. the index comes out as 0.90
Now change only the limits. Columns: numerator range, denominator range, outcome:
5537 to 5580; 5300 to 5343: 0.95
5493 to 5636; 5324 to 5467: 0.96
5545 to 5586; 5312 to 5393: 0.94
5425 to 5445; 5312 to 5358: 0.96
